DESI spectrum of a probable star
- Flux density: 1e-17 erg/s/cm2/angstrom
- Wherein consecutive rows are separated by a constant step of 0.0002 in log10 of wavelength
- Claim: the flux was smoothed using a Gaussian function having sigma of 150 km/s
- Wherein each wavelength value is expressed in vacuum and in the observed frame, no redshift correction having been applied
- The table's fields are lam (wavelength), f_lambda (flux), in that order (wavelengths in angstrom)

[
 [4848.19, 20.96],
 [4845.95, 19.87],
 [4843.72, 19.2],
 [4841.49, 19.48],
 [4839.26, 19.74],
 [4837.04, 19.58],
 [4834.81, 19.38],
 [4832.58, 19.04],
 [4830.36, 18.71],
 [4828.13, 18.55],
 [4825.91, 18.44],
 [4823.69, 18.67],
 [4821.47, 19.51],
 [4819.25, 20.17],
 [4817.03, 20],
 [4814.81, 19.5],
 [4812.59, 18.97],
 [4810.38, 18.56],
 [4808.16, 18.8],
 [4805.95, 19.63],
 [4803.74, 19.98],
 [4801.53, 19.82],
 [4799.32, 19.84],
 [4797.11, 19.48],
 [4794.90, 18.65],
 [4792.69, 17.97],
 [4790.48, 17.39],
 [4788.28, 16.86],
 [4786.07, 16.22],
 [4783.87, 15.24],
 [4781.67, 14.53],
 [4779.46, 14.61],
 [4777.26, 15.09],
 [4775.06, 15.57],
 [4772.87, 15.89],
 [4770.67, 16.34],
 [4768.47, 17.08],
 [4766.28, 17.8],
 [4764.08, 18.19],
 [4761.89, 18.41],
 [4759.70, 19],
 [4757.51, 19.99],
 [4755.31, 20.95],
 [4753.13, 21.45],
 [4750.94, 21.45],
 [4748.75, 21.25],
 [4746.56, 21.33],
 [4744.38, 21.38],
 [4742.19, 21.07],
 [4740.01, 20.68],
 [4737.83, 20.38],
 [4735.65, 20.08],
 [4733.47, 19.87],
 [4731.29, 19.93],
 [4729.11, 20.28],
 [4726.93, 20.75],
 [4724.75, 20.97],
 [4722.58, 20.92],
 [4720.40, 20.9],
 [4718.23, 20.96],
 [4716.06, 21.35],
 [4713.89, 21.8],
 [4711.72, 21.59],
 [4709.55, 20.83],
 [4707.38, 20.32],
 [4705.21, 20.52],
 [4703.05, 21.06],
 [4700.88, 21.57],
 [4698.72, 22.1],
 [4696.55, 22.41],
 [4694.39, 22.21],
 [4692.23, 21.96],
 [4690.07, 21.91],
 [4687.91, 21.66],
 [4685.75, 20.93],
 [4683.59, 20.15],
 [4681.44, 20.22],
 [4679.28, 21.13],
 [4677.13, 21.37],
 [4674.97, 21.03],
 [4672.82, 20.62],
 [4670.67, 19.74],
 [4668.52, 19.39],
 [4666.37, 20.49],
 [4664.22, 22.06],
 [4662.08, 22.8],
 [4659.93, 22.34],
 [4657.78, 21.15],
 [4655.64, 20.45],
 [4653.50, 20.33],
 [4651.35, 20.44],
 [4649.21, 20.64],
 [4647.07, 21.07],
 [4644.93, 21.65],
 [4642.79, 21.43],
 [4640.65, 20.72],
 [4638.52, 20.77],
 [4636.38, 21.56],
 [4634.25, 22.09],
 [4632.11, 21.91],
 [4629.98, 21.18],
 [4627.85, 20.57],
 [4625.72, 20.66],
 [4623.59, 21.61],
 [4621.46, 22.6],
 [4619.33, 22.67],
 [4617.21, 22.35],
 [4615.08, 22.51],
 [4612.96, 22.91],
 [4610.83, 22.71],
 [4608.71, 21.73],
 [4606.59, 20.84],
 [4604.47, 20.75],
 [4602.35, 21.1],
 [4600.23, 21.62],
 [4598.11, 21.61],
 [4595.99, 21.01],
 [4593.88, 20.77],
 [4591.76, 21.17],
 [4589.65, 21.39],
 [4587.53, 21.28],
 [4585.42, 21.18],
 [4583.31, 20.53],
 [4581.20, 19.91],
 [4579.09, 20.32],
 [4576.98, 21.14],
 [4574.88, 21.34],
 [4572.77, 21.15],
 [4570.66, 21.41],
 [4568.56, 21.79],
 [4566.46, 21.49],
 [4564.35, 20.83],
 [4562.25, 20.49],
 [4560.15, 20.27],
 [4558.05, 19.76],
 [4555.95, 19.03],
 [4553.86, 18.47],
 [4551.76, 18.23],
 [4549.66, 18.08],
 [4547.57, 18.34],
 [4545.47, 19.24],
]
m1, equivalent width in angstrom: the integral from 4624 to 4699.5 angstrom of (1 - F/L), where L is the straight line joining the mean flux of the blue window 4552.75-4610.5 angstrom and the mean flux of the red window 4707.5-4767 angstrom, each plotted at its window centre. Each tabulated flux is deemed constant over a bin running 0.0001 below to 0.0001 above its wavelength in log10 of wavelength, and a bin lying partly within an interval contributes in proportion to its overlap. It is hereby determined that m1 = -1.8 angstrom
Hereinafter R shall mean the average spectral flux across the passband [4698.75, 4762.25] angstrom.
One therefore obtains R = 20.8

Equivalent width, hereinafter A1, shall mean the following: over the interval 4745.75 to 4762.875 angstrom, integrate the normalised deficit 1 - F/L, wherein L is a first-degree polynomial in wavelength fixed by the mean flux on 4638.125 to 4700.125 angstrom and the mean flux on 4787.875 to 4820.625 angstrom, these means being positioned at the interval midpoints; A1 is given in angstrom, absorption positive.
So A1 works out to -0.5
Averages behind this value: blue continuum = 21.2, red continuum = 19.1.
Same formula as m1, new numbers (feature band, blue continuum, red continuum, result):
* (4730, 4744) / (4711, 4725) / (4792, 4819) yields 0.28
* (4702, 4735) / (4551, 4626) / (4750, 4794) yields -4.01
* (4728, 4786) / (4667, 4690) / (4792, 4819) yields 3.33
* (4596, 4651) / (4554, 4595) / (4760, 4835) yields -3.79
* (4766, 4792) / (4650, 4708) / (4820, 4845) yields 4.99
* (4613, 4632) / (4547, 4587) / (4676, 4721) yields -1.06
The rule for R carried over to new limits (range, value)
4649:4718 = 21.1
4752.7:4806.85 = 17.8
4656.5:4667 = 21.8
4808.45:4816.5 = 19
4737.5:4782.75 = 18.7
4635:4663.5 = 21.2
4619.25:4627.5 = 21.7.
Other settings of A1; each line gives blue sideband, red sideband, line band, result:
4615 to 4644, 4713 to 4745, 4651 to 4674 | 0.4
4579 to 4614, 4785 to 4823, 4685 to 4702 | -1.4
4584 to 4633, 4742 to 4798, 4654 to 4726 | -4.9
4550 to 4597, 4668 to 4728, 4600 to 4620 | -1.2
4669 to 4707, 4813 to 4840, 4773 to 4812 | 4.3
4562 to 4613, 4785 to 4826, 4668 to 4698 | -1.4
